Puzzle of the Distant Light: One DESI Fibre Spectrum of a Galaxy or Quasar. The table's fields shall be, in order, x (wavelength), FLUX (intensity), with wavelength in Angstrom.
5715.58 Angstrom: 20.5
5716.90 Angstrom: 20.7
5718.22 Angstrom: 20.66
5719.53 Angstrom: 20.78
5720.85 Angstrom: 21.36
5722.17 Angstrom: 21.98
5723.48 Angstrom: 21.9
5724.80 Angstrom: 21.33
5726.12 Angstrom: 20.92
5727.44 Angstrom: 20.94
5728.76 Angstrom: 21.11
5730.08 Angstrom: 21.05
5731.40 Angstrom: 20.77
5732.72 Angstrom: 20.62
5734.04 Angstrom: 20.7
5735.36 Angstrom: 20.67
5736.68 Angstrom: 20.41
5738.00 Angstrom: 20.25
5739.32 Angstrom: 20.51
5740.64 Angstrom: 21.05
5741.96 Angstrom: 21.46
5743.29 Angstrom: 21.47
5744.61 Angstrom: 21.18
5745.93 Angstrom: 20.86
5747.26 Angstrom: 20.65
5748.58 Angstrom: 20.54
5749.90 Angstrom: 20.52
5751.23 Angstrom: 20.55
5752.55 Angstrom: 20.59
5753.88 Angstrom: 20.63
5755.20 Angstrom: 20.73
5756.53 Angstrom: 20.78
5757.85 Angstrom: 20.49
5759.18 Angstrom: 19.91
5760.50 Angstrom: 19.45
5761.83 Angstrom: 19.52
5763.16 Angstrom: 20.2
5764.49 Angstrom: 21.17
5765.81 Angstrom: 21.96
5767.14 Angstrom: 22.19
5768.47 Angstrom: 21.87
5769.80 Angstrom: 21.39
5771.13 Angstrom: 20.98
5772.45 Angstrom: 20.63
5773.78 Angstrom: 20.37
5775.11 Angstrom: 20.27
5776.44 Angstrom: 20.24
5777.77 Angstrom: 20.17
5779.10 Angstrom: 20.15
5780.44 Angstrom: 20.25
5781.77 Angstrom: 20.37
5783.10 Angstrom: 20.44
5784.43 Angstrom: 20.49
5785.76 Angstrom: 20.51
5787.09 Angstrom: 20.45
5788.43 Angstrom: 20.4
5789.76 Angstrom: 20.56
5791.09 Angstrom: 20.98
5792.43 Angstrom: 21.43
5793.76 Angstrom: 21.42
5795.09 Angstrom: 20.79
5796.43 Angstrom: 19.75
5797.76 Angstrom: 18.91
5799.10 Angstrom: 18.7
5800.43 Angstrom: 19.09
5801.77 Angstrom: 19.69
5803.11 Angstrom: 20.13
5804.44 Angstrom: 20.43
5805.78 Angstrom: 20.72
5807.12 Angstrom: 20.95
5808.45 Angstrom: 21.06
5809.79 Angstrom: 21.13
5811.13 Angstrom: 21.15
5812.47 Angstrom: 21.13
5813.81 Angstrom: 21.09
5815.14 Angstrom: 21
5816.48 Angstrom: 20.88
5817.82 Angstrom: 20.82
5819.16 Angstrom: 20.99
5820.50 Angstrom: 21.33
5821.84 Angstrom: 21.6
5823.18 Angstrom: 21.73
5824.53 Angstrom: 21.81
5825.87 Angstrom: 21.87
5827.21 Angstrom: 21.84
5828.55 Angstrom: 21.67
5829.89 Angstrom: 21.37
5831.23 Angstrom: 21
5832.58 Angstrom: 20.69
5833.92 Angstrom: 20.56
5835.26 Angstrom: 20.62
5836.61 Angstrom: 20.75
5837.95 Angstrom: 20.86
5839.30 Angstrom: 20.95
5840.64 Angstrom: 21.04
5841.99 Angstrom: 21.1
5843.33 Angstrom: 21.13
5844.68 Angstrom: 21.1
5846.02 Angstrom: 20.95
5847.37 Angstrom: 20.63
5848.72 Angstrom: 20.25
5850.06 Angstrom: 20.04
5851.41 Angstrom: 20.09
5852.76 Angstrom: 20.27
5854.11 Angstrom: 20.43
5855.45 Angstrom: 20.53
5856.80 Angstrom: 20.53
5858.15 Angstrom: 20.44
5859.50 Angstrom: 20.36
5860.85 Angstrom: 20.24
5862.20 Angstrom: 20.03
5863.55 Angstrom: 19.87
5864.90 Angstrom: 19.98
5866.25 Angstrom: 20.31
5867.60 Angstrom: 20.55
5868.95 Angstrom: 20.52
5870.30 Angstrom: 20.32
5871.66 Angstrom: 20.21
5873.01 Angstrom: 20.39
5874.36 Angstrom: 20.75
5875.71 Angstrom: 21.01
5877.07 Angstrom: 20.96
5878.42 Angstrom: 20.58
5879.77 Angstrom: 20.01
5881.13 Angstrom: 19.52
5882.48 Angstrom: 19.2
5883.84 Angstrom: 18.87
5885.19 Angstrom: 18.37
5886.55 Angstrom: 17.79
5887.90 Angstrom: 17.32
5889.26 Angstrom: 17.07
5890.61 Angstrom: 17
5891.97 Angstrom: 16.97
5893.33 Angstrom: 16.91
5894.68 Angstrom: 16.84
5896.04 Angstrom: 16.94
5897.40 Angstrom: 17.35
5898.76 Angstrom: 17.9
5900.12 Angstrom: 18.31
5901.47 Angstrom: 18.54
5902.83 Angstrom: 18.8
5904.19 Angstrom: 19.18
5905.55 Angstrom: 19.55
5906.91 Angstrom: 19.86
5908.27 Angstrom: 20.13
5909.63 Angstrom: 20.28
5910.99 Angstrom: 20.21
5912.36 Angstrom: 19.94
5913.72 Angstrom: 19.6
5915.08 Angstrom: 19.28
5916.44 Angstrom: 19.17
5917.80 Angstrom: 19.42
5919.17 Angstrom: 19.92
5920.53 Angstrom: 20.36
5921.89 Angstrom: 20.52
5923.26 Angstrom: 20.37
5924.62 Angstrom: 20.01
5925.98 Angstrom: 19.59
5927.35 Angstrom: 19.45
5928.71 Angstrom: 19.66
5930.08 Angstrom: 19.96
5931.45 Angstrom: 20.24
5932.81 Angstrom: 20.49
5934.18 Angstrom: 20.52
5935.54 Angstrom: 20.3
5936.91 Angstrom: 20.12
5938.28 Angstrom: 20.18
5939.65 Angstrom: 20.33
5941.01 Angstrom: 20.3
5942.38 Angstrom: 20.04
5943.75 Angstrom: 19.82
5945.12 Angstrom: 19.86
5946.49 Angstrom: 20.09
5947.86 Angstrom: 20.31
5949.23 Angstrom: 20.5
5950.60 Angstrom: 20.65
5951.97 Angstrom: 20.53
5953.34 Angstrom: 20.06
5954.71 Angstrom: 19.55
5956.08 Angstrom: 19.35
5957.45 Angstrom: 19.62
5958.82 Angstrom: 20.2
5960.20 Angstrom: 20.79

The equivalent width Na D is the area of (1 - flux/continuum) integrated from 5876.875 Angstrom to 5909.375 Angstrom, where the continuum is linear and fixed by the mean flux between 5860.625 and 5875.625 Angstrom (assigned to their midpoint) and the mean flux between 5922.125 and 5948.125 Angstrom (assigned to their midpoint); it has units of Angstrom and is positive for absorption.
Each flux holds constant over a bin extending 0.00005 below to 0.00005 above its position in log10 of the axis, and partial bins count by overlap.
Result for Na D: 2.8 Angstrom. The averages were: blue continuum 20.3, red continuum 20.1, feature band 18.5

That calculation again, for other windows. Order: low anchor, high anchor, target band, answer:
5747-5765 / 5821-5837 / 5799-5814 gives 0.38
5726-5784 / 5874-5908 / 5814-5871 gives -4.19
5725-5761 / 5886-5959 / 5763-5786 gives -0.33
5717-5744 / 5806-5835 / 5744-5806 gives 1.77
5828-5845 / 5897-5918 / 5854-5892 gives 0.76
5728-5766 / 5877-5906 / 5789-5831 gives -2.59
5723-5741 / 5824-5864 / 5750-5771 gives 0.07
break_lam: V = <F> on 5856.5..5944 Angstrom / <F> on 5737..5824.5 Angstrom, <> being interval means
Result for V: 0.94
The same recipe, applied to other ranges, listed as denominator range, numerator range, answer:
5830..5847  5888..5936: 0.92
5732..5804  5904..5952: 0.97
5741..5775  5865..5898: 0.91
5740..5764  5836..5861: 1.00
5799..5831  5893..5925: 0.91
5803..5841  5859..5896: 0.91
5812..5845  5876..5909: 0.88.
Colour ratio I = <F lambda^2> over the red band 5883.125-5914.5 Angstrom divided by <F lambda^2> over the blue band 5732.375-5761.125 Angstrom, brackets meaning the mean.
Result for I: 0.94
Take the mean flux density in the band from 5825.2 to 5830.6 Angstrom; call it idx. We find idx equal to 21.7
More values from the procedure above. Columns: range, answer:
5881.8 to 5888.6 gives 18.3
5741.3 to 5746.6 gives 21.2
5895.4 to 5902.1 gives 17.8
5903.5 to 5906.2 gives 19.4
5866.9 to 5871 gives 20.4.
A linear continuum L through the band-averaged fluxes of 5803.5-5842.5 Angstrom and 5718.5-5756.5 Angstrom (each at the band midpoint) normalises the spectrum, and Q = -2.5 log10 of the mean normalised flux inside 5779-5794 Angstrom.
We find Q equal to 0.02 mag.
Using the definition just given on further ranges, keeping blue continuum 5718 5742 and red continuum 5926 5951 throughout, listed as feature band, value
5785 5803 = 0.03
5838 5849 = -0.02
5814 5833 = -0.04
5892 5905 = 0.14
